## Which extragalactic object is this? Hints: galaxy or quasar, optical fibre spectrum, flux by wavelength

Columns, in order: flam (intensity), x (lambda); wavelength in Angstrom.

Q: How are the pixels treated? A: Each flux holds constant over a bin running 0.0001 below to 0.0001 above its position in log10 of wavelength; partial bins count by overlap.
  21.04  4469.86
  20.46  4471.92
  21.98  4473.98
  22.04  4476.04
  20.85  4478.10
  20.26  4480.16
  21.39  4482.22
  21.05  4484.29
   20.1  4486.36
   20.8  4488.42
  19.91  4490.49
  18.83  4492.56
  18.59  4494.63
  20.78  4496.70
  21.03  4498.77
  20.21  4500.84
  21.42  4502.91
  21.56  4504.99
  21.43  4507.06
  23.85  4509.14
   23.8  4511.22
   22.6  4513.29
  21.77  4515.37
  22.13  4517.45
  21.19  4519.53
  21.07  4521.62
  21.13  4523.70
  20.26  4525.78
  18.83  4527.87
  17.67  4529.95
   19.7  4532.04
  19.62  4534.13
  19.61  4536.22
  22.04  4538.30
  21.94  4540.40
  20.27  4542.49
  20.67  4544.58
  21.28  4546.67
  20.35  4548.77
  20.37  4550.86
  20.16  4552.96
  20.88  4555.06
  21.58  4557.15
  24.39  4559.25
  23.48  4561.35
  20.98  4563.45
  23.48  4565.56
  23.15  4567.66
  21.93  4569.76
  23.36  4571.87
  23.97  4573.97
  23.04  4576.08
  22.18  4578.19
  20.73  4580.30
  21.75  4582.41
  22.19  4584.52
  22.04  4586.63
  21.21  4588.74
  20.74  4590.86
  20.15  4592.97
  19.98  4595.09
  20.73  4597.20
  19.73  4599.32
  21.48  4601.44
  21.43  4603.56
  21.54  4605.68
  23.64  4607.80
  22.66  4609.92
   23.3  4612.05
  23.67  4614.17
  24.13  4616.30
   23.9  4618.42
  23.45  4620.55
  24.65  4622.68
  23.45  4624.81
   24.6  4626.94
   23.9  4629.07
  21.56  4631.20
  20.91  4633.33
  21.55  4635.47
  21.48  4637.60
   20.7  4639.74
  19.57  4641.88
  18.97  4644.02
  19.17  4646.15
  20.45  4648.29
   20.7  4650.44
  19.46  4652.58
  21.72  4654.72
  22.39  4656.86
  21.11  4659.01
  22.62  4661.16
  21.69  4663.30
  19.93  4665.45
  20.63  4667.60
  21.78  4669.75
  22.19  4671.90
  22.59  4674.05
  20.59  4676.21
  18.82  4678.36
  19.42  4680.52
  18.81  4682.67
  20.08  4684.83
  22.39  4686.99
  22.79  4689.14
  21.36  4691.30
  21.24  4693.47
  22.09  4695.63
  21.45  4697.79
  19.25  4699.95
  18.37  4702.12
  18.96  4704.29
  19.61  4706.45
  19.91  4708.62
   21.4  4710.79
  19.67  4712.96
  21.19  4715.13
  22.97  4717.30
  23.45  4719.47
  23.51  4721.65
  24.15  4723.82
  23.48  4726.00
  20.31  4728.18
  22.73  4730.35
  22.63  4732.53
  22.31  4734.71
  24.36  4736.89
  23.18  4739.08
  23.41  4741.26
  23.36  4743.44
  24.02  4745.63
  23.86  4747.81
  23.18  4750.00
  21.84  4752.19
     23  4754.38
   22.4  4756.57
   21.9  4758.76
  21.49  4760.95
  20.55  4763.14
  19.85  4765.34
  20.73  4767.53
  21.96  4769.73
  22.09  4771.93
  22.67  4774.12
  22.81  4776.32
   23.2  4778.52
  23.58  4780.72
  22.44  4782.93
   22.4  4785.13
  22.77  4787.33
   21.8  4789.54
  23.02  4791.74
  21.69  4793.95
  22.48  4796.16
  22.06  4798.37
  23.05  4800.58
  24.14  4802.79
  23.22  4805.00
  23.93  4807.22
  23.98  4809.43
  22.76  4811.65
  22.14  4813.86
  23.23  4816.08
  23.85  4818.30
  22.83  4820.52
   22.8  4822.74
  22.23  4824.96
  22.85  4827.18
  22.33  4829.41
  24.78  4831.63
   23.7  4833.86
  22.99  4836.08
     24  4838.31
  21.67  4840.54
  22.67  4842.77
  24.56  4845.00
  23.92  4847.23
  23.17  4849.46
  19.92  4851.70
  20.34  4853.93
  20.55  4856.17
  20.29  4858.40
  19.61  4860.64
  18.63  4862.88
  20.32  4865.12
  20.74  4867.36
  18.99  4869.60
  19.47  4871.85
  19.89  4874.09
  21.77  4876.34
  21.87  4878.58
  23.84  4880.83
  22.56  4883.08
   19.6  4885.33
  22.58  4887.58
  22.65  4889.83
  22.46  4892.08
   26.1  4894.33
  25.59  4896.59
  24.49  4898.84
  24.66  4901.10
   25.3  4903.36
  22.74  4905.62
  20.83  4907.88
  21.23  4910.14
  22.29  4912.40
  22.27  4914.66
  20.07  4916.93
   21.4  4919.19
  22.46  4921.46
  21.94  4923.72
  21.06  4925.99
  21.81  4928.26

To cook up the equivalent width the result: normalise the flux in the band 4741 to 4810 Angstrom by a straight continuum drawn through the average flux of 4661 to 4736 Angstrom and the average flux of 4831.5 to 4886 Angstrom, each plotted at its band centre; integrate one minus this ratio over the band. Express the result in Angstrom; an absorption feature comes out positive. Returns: -3.8 Angstrom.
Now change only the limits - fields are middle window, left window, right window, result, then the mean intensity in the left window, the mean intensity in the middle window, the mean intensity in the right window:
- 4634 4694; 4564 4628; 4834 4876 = 3.36 Angstrom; 22.4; 20.9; 21.3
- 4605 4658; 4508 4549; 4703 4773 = -1.29 Angstrom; 21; 22.1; 22.1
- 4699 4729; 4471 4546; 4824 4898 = 0.51 Angstrom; 20.9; 21.2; 22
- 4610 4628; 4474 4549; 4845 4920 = -2.28 Angstrom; 20.9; 23.8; 21.9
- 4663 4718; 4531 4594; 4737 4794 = 3.56 Angstrom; 21.6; 20.7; 22.5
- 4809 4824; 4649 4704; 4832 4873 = -1.18 Angstrom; 20.9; 23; 21.5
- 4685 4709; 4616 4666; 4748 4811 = 1.47 Angstrom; 21.7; 20.7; 22.5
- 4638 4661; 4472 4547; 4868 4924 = 0.90 Angstrom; 20.9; 20.5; 22.3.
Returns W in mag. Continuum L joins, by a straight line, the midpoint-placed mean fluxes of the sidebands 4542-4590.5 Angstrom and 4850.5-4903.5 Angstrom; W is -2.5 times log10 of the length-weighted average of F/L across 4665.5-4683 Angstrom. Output 0.06 mag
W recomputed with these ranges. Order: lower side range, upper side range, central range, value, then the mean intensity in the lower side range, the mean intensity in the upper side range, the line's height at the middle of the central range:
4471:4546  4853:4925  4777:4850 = -0.069 mag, 20.9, 21.8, 21.6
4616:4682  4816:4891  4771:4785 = -0.050 mag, 21.5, 21.9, 21.8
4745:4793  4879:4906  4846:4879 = 0.129 mag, 22.3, 23.5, 23.2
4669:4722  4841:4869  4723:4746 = -0.101 mag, 20.9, 21.2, 21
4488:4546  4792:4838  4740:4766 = 0.007 mag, 20.8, 23.1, 22.6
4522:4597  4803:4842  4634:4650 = 0.081 mag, 21.3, 23.2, 21.9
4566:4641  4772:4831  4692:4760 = 0.029 mag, 22.3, 22.9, 22.6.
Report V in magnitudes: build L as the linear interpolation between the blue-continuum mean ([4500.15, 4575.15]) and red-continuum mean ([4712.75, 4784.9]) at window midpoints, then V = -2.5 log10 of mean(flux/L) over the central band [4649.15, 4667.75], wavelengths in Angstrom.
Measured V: 0.05 mag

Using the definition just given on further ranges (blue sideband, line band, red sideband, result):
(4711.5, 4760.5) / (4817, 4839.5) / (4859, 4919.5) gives -0.05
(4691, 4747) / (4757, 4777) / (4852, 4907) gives 0.02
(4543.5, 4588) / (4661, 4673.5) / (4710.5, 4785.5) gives 0.04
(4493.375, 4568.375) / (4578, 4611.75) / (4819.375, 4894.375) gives 0.00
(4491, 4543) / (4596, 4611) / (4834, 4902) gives -0.02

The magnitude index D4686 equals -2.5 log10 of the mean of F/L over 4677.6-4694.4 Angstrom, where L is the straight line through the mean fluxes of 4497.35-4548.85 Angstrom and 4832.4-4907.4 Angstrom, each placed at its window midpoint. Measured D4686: 0.05 mag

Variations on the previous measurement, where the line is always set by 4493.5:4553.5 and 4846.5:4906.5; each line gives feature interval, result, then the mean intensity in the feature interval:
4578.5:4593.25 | -0.02 mag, 21.4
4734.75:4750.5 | -0.10 mag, 23.5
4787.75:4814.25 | -0.06 mag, 22.9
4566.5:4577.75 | -0.10 mag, 23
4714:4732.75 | -0.06 mag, 22.7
